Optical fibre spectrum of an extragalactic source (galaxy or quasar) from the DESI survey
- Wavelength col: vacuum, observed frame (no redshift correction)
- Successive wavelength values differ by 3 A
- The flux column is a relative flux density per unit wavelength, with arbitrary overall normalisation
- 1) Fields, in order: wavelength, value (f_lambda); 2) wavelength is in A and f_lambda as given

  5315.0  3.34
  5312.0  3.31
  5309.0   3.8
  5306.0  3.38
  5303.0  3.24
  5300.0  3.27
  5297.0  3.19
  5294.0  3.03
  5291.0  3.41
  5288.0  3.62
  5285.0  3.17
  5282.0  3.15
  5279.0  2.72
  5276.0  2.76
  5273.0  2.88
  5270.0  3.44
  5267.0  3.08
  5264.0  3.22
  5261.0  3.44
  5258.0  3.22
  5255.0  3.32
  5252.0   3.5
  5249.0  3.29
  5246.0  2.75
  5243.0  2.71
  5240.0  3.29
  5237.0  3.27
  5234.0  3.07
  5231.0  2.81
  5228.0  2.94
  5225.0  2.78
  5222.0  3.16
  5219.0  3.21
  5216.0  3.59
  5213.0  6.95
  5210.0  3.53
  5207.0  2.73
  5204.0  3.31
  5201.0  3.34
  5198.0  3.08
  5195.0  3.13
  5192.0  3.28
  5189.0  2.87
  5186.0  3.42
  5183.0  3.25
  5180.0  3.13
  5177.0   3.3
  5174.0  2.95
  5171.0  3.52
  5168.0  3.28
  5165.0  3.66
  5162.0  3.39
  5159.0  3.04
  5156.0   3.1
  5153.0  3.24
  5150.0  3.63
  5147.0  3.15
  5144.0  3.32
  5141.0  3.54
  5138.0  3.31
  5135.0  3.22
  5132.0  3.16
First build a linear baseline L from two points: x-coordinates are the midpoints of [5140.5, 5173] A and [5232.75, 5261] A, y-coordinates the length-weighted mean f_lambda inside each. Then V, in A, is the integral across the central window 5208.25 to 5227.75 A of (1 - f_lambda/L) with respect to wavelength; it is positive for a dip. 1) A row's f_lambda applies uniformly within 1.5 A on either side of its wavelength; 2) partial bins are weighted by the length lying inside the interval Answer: -3.4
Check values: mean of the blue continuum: 3.34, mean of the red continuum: 3.17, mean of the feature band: 3.8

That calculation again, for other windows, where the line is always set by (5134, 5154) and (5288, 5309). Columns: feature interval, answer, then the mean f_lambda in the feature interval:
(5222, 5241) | 1.7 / 3.03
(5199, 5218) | -3.0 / 3.87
